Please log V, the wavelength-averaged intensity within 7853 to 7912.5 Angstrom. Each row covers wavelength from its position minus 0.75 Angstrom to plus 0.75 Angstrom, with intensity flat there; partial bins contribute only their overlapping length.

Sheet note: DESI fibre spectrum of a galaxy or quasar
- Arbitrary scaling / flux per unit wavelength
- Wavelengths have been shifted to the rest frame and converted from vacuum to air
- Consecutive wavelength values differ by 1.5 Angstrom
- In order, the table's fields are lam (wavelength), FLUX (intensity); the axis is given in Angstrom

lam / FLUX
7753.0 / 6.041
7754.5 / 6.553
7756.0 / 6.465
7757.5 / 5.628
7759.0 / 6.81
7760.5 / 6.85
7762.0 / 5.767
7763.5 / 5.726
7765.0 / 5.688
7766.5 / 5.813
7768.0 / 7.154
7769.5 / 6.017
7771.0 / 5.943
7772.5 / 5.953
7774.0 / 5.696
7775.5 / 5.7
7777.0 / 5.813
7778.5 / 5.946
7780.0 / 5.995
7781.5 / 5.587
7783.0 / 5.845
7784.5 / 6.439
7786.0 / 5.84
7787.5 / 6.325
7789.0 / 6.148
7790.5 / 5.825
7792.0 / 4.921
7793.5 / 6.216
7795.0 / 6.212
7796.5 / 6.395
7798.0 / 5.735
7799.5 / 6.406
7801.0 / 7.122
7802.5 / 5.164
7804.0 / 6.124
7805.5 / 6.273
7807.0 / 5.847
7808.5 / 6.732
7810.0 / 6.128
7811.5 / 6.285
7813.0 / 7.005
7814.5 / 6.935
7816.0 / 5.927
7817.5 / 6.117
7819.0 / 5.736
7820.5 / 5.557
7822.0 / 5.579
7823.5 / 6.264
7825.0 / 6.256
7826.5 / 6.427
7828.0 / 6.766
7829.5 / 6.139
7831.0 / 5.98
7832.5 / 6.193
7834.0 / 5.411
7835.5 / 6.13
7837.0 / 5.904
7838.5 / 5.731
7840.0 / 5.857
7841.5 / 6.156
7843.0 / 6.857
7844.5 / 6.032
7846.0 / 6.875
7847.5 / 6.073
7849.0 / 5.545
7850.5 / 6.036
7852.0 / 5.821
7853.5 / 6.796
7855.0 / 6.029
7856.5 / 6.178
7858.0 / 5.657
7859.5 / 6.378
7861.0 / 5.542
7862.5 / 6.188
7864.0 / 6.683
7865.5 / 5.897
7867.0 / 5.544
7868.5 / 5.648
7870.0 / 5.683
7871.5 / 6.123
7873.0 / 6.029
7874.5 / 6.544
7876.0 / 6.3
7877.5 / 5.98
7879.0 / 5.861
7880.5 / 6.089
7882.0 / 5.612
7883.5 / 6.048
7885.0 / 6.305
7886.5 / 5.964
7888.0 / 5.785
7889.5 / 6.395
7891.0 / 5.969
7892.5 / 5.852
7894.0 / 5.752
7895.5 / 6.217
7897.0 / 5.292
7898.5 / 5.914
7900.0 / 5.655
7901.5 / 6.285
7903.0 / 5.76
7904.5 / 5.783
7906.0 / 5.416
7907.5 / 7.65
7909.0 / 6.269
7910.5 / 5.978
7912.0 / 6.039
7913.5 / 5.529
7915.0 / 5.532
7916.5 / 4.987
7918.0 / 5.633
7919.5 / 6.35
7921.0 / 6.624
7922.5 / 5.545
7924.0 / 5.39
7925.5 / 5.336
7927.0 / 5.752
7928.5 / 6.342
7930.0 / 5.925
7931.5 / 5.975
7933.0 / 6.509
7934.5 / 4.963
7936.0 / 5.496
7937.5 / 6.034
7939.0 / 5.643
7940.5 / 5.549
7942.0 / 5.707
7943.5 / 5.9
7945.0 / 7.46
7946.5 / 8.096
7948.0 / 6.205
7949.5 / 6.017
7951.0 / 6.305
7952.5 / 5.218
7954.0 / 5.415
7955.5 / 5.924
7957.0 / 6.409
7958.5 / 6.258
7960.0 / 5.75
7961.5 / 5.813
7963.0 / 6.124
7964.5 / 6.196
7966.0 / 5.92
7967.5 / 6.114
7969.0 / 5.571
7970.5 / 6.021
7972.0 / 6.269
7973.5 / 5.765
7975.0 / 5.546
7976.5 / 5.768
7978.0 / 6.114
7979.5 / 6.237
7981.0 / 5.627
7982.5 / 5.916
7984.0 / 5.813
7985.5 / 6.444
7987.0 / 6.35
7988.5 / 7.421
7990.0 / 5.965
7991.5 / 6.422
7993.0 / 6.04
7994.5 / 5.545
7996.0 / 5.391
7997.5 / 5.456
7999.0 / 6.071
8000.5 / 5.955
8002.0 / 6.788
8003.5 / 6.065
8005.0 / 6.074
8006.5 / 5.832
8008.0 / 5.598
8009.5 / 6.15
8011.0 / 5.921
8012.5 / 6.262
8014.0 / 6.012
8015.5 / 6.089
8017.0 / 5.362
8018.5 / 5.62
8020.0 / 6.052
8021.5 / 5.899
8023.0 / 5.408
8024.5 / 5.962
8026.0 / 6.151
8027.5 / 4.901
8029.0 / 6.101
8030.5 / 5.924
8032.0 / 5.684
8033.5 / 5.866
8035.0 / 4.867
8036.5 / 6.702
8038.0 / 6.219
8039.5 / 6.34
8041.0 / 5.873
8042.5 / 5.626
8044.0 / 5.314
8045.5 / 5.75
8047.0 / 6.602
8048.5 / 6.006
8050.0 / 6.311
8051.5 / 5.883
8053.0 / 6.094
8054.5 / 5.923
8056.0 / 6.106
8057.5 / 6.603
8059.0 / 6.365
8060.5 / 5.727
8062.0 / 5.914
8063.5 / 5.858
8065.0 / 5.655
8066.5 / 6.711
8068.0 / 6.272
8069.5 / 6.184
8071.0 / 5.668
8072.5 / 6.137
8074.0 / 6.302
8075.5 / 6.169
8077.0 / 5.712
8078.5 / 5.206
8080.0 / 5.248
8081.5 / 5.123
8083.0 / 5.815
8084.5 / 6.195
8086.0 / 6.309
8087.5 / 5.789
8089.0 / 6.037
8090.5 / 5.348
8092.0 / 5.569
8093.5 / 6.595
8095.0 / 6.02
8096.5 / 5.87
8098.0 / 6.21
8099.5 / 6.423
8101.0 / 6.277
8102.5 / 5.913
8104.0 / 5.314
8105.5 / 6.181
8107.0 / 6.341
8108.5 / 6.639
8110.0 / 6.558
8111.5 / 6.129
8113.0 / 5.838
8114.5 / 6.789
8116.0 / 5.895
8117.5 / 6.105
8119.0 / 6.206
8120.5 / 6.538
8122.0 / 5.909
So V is 6.02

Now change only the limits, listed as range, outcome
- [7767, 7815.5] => 6.11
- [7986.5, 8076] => 5.99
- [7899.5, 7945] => 5.88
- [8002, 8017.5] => 5.99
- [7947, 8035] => 5.95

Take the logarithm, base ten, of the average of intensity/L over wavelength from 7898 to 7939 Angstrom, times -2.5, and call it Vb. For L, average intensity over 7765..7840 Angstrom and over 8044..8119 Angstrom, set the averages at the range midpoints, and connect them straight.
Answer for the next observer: 0.03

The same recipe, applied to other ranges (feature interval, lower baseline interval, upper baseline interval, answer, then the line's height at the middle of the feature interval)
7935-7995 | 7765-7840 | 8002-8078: -0.01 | 6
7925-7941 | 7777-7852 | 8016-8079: 0.04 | 6.01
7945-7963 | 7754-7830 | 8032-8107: -0.03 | 6.03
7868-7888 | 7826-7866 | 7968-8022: 0.01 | 6.09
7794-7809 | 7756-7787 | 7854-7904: -0.03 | 6.01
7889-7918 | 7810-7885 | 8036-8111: 0.03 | 6.07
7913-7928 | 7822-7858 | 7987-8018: 0.07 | 6.08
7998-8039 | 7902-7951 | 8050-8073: 0.03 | 6.05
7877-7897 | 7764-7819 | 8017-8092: 0.01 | 6.02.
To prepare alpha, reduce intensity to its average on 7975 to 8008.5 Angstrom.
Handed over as 6.03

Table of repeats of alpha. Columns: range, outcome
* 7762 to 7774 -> 6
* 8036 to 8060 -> 6.1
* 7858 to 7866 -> 6.1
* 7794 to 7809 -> 6.19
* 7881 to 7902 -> 5.93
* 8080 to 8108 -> 5.95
